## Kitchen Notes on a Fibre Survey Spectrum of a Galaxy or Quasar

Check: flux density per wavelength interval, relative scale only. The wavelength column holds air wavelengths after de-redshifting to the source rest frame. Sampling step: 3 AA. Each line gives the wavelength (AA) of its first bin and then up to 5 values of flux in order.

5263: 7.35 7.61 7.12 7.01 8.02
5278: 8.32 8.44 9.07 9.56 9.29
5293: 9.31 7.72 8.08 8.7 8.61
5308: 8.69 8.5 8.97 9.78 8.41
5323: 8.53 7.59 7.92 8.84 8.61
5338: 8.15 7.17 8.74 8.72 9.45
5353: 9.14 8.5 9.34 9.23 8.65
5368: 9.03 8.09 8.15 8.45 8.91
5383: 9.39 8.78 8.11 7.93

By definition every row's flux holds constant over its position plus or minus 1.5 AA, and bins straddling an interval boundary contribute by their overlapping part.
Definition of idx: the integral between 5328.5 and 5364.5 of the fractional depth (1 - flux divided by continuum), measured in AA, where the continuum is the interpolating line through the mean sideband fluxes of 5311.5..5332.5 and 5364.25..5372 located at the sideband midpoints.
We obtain -0.3 AA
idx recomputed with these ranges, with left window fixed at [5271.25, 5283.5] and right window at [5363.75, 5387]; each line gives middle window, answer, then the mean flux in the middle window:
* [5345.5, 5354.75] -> -0.60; 9.09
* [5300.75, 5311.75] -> -0.48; 8.63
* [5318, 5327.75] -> 0.13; 8.25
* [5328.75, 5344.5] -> 0.40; 8.23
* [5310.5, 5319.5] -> -0.81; 9.07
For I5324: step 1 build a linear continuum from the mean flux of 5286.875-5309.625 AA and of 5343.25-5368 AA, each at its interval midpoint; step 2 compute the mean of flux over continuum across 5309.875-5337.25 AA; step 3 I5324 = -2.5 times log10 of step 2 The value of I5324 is 0.032 mag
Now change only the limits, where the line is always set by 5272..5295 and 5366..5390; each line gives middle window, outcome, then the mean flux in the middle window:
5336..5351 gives 0.03 mag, 8.42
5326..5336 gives 0.04 mag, 8.32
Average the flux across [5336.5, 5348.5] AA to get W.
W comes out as 8.2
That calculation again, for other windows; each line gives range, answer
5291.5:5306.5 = 8.48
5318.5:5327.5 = 8.18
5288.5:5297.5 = 8.77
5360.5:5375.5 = 8.63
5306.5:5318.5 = 8.98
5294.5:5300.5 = 7.9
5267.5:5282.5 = 7.78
